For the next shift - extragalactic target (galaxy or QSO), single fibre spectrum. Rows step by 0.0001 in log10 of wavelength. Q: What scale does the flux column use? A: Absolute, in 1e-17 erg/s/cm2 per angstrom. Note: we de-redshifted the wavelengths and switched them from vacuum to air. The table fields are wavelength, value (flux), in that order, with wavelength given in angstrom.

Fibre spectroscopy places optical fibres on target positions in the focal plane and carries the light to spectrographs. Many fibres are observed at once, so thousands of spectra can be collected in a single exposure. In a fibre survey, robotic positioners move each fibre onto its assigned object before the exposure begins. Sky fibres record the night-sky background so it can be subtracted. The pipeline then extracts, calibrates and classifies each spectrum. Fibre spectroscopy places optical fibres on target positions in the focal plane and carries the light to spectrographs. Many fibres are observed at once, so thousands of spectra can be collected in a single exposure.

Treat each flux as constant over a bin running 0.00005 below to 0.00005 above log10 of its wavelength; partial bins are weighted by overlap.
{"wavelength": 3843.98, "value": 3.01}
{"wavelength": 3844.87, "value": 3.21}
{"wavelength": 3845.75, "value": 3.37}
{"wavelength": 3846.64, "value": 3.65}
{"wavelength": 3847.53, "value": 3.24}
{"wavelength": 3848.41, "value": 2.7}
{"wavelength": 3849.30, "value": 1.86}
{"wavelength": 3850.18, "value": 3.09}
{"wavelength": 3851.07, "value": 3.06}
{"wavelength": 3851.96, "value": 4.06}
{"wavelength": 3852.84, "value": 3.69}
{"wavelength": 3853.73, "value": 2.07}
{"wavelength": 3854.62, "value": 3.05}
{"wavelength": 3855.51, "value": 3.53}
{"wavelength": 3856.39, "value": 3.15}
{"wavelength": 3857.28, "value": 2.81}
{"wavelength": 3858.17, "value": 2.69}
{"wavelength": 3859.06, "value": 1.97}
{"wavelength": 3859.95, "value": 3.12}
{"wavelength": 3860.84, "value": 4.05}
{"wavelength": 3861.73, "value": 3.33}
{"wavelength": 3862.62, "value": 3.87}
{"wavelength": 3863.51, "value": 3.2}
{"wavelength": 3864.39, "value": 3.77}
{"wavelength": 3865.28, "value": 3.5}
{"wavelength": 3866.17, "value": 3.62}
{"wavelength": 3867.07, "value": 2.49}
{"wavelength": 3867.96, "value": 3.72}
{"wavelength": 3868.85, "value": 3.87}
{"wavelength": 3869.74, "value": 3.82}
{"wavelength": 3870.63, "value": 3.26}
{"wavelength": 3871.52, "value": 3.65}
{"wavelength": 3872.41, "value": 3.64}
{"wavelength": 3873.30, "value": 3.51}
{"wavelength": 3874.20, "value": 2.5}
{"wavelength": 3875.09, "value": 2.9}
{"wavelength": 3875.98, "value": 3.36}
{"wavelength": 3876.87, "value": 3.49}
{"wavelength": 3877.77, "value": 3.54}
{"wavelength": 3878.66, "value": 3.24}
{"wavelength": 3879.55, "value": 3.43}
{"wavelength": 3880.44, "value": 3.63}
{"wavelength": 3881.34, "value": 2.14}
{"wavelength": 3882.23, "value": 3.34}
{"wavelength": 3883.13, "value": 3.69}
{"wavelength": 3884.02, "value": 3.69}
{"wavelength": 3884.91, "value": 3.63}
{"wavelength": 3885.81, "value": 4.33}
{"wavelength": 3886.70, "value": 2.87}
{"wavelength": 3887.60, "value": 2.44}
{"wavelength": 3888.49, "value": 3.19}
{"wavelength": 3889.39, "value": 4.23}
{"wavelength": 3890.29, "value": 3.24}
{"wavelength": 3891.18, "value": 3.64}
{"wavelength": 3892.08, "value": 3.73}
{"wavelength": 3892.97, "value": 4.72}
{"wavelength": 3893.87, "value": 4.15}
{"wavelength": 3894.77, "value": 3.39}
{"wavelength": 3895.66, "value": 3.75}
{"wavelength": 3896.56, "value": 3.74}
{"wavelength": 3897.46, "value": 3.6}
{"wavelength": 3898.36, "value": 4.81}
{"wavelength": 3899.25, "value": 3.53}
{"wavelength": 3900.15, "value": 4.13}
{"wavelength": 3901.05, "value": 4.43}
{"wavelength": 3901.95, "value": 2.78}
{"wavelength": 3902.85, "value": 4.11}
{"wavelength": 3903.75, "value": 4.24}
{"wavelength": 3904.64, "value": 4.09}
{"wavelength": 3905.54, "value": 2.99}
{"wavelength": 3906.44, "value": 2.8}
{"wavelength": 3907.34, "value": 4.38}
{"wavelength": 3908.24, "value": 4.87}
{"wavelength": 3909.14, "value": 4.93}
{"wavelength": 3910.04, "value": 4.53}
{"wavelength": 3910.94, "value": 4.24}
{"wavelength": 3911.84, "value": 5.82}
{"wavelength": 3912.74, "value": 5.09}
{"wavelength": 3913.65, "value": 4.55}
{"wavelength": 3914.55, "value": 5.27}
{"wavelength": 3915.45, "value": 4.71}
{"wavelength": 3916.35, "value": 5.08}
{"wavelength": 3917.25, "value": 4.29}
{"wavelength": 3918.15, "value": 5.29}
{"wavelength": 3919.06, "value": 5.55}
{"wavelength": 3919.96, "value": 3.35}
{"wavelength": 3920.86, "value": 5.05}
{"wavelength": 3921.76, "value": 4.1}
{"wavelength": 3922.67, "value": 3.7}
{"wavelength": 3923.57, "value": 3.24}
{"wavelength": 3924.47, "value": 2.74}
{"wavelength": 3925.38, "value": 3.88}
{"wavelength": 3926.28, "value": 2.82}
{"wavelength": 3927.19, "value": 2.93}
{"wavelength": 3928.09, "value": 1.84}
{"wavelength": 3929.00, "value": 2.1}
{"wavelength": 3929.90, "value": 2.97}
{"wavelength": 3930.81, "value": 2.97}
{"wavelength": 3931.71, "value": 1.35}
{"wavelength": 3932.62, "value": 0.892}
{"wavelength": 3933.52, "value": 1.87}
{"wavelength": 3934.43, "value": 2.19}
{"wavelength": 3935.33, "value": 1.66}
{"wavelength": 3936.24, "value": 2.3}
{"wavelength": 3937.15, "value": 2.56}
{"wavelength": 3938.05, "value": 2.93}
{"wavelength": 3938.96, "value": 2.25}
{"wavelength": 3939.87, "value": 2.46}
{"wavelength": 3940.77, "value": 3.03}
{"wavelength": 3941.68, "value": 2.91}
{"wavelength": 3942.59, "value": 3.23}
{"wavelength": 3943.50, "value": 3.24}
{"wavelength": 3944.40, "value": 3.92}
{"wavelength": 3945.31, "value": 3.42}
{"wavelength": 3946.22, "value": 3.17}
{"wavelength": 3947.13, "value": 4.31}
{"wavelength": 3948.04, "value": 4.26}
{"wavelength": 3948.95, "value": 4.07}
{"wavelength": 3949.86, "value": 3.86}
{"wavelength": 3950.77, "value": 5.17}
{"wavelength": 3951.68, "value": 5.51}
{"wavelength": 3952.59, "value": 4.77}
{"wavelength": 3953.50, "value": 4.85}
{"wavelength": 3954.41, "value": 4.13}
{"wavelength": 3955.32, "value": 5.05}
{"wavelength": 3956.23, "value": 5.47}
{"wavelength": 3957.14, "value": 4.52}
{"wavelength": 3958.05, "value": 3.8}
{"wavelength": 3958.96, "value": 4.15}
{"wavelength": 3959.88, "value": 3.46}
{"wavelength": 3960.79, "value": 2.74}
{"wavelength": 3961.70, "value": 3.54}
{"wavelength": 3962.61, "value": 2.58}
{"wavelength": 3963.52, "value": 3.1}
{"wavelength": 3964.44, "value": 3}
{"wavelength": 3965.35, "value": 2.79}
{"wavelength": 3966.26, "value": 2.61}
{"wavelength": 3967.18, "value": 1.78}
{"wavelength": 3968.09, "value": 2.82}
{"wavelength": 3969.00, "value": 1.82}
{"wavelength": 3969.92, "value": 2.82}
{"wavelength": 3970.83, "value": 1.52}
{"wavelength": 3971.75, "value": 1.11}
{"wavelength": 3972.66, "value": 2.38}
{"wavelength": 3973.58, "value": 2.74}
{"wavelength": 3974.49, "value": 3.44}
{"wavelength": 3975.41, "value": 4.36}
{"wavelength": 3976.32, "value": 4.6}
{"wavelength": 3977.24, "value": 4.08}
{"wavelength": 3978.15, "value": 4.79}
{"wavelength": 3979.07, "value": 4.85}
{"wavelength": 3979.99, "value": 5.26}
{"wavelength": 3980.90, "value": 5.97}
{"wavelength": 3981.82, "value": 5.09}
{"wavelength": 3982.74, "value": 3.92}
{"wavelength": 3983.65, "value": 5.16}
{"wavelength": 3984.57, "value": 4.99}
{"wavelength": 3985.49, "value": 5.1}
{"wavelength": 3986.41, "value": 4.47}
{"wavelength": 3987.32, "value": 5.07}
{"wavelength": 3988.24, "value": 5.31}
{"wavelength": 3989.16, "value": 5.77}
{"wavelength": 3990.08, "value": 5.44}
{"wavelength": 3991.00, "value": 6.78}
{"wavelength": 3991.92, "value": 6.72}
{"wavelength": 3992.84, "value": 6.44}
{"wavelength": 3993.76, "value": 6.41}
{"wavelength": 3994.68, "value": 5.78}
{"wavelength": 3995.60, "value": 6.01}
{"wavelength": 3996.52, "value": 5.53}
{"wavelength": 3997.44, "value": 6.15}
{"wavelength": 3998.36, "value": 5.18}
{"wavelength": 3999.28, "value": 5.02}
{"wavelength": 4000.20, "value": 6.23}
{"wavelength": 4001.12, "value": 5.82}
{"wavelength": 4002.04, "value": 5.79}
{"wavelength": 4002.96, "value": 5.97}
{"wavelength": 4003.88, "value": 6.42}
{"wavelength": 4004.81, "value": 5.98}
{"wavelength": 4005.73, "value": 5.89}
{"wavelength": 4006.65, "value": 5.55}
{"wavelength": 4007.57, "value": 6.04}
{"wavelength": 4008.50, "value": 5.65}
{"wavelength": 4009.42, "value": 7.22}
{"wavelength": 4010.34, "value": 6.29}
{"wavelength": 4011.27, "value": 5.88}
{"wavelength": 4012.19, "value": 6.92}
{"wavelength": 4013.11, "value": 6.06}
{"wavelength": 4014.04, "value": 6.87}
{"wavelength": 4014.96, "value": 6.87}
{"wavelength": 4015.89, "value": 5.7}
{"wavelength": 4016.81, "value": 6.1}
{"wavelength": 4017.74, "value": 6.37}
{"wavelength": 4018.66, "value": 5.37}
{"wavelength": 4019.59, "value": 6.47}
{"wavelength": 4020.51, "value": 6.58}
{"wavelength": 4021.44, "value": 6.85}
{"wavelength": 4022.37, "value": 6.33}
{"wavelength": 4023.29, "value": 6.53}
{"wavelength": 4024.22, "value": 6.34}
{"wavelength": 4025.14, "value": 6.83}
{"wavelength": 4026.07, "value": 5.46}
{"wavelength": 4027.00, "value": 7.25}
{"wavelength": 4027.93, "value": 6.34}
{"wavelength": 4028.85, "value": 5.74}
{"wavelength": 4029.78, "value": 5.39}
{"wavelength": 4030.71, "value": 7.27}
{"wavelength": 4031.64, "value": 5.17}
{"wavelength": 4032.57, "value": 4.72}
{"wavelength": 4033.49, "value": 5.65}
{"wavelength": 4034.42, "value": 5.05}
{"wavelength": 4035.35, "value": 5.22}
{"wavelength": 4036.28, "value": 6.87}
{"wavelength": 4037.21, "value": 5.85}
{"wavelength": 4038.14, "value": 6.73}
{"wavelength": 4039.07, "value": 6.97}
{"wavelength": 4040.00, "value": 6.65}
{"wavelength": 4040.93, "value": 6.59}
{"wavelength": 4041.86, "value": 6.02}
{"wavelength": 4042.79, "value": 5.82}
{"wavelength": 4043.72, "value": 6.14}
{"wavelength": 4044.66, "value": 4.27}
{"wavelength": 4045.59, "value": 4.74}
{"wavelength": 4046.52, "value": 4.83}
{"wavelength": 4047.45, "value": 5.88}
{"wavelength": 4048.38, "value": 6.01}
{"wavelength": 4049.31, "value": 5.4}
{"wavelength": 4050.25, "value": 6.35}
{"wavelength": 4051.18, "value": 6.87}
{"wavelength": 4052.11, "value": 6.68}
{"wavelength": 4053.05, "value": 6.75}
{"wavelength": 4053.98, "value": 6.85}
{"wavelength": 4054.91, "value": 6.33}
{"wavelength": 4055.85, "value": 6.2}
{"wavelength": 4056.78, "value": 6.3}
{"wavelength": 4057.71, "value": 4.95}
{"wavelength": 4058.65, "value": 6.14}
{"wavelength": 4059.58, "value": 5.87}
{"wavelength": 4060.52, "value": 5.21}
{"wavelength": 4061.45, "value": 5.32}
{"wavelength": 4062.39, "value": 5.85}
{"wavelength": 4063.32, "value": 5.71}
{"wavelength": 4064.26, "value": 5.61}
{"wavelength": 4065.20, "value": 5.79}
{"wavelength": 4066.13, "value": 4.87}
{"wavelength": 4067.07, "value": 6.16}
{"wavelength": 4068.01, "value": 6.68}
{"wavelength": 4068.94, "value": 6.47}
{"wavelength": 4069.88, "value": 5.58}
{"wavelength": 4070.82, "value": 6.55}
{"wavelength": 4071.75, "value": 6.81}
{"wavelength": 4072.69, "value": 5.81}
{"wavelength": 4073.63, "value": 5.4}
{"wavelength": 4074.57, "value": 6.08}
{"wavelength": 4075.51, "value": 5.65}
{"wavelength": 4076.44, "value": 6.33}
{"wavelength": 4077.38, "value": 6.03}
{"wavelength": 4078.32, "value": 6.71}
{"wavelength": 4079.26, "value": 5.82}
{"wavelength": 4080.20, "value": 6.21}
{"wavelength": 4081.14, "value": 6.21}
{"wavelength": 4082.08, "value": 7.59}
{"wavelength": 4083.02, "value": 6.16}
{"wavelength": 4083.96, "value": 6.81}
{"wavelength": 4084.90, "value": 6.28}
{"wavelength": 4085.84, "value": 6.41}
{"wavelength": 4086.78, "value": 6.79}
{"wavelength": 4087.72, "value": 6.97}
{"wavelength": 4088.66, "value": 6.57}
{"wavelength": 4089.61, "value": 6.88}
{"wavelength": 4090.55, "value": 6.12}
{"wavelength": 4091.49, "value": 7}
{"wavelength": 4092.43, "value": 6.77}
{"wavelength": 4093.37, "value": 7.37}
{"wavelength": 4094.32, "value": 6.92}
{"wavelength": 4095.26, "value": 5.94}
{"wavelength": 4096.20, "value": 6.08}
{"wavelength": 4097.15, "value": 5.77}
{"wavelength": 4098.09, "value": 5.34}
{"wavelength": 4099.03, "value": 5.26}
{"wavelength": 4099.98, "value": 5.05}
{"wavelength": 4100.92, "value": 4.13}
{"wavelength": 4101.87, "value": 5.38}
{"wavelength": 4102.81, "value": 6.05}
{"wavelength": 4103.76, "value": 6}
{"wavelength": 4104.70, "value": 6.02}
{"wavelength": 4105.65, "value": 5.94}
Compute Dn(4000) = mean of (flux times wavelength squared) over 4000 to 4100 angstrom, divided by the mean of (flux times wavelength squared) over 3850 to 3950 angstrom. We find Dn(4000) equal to 1.9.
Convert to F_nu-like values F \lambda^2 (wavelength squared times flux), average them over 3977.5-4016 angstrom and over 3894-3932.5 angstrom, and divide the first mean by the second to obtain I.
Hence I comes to 1.55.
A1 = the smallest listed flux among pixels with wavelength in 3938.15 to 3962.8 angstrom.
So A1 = 2.25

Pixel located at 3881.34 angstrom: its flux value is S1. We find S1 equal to 2.14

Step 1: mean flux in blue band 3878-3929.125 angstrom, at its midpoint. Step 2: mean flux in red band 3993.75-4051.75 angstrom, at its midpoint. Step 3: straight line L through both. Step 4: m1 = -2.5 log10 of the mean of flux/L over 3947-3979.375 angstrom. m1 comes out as 0.33 mag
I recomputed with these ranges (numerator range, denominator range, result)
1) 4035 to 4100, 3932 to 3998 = 1.63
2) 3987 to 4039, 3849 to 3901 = 1.90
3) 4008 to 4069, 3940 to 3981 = 1.73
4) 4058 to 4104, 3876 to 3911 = 1.79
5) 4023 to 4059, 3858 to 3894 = 1.92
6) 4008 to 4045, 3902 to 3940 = 1.84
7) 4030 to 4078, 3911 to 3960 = 1.72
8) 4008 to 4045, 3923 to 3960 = 1.93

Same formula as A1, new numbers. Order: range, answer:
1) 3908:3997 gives 0.892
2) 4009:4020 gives 5.37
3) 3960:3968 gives 1.78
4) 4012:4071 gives 4.27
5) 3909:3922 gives 3.35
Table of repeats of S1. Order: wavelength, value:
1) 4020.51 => 6.58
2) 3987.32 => 5.07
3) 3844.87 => 3.21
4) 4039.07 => 6.97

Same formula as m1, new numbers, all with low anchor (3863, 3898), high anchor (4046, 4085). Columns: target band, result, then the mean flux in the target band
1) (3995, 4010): -0.141 mag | 5.91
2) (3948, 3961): 0.023 mag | 4.42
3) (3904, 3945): 0.163 mag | 3.49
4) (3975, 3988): 0.011 mag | 4.85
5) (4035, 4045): -0.077 mag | 6.13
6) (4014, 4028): -0.171 mag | 6.38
